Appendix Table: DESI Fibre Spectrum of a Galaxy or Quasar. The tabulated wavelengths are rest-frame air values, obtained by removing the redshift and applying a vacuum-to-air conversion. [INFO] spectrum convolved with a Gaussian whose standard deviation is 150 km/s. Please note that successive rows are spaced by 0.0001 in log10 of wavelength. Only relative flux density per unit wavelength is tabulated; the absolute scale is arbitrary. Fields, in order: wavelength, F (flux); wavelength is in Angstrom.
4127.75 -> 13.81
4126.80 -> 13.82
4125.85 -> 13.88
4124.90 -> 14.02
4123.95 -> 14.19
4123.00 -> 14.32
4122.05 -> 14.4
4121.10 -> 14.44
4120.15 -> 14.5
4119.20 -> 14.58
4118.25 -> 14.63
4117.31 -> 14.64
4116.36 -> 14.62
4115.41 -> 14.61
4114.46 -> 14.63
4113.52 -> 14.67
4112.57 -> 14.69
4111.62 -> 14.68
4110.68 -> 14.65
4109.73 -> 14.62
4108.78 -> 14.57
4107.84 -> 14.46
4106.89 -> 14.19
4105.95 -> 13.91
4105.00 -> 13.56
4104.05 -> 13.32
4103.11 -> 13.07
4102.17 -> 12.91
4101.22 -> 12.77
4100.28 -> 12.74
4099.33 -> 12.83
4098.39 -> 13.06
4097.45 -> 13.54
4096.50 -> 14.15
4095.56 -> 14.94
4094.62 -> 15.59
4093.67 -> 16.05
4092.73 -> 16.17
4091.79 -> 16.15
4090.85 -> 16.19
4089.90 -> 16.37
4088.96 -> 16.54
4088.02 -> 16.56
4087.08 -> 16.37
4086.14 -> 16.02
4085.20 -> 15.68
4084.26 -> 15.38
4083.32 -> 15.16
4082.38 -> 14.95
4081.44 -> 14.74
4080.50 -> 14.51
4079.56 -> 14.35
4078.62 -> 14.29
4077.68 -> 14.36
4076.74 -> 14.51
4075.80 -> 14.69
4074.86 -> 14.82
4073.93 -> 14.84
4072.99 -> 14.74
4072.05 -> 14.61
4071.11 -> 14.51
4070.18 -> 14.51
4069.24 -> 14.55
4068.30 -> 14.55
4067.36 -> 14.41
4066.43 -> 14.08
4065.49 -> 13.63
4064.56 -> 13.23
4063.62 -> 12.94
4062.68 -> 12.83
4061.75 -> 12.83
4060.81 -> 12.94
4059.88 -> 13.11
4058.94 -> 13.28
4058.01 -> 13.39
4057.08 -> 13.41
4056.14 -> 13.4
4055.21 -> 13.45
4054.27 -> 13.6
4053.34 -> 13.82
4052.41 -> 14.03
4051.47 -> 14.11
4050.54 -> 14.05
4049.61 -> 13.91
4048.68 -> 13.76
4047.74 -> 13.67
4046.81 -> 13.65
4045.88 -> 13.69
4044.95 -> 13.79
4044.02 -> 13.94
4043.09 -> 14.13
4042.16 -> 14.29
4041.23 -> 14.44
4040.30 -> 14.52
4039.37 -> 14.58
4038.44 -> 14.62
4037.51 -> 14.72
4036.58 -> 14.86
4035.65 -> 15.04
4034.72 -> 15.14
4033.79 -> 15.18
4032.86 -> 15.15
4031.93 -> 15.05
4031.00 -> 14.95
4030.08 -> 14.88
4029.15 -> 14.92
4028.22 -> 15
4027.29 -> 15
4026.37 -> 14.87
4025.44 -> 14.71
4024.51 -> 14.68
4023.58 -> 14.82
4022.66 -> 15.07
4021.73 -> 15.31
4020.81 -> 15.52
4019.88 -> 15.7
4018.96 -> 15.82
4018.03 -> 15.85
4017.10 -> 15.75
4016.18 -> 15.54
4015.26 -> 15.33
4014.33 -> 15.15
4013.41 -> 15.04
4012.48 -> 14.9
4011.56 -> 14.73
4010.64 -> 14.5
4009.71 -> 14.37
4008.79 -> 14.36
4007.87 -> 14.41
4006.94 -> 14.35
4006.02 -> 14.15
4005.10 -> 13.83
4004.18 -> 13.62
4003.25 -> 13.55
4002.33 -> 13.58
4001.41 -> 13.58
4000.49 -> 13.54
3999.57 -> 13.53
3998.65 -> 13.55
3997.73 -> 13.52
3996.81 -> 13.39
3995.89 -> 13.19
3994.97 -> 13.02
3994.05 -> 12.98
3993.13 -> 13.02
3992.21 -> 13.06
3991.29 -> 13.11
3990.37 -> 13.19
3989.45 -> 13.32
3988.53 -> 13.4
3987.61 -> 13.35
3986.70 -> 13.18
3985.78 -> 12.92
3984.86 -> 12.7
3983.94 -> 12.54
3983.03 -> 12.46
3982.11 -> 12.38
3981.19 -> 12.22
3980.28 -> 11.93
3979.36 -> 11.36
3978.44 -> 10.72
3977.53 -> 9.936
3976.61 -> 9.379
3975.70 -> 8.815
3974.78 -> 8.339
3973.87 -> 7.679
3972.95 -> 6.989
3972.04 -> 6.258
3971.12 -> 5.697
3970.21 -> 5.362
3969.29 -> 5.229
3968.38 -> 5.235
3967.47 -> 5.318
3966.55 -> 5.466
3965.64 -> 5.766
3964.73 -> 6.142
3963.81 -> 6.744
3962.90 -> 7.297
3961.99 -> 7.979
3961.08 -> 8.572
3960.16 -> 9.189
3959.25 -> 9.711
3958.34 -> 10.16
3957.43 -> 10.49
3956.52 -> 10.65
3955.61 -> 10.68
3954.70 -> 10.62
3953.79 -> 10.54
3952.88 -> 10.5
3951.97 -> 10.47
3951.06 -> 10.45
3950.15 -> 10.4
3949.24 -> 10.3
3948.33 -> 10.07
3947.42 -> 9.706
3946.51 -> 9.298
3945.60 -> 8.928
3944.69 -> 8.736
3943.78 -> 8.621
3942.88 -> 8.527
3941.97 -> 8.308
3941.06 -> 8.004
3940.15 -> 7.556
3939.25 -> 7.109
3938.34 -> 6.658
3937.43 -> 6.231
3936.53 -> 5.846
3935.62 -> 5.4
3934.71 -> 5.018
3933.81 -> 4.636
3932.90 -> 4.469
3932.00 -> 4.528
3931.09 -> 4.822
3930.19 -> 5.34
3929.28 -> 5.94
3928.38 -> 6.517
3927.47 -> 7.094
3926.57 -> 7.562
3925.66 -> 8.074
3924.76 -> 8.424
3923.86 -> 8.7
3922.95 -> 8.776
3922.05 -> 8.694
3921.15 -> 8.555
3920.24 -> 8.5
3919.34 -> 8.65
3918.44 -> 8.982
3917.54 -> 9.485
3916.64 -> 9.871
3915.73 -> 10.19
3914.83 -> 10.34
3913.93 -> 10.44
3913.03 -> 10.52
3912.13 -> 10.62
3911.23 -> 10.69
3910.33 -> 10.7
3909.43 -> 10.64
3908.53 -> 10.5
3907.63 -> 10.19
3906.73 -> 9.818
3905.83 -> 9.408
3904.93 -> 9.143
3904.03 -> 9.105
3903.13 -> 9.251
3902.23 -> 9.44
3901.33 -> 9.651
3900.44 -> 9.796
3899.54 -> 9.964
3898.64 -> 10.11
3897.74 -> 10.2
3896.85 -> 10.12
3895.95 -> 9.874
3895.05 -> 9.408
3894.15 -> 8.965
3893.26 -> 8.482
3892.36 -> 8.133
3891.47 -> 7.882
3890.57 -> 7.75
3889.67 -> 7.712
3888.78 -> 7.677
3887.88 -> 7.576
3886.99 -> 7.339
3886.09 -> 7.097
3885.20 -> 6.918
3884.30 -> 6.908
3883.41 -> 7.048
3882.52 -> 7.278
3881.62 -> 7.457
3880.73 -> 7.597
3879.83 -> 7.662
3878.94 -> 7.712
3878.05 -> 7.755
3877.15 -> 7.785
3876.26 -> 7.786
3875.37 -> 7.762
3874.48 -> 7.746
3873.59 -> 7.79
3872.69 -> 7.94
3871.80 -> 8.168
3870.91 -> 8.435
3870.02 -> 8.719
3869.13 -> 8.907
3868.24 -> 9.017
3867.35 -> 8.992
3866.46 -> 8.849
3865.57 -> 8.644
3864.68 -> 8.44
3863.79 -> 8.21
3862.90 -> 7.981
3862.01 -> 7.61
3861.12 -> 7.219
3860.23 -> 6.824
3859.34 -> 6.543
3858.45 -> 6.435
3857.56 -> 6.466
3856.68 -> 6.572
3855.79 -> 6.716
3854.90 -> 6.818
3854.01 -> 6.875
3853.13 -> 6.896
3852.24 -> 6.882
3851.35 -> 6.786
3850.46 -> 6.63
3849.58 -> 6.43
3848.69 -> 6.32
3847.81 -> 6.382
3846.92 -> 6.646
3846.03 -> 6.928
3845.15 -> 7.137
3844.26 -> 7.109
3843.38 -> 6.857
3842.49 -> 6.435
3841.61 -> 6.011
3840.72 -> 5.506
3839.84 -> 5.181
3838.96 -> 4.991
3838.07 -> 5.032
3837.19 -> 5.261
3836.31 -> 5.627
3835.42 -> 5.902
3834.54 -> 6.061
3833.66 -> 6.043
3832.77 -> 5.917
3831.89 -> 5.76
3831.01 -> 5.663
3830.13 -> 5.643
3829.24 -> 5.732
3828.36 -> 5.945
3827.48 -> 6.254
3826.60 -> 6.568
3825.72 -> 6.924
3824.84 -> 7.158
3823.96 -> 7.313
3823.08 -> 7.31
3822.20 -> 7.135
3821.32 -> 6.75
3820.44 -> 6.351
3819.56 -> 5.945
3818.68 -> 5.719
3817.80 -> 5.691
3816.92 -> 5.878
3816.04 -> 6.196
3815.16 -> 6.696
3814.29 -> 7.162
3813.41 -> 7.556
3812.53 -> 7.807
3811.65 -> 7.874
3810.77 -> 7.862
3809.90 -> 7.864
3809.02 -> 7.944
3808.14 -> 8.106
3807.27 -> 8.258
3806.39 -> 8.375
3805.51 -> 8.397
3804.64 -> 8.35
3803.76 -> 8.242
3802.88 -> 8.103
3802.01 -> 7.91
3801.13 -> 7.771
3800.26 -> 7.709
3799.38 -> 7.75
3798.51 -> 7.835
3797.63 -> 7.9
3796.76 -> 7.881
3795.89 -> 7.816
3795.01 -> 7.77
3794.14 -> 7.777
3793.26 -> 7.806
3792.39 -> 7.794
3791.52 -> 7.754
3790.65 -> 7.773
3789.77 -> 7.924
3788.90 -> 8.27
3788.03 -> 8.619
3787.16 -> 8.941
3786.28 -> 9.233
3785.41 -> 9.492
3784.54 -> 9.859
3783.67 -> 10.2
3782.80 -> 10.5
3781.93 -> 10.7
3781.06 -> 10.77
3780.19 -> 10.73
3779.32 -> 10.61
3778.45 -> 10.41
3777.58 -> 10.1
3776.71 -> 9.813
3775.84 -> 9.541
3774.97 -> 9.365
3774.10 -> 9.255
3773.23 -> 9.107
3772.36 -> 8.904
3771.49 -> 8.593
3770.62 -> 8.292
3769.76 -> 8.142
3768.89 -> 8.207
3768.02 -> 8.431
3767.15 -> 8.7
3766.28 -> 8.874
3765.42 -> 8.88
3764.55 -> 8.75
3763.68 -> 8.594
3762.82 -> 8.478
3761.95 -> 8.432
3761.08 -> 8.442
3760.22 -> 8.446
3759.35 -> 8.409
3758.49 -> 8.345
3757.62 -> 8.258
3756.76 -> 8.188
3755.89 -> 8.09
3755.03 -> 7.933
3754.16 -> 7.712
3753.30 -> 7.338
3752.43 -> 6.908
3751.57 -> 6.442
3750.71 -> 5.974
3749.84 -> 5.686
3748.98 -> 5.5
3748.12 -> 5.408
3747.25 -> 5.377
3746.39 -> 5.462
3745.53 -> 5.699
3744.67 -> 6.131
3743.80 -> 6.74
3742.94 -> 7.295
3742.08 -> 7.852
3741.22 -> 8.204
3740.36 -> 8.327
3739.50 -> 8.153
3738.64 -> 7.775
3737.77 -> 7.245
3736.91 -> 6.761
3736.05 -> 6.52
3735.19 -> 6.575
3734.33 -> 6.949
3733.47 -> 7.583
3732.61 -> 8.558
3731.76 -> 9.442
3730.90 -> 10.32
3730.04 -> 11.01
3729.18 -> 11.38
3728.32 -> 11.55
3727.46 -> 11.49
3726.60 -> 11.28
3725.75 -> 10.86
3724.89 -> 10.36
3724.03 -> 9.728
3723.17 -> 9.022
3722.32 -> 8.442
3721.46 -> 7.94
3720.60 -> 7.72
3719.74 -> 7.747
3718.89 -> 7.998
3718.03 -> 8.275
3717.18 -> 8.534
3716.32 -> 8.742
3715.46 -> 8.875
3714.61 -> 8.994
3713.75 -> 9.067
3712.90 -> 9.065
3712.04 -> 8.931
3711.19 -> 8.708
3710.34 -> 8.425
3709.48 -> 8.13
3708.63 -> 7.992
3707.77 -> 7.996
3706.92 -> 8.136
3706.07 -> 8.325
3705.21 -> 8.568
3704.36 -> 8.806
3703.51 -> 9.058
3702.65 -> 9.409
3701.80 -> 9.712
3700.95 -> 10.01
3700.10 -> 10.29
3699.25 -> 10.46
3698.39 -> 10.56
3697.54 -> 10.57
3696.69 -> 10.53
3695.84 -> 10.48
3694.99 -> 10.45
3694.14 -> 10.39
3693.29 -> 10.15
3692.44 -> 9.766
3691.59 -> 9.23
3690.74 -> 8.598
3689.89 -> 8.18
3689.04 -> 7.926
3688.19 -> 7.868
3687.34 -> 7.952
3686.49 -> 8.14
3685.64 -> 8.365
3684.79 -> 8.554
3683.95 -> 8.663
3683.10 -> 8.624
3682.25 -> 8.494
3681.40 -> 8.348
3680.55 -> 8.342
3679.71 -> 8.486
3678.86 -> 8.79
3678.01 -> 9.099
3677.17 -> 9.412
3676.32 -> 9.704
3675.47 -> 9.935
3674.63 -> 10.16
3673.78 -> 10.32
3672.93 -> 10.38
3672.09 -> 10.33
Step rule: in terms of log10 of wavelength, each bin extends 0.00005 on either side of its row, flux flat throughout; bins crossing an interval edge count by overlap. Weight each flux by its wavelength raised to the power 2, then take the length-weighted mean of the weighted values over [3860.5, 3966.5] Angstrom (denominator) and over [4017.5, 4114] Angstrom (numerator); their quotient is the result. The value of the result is 1.85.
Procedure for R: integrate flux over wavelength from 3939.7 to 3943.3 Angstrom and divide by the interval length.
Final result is 8.09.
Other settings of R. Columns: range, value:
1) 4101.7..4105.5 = 13.2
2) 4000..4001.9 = 13.6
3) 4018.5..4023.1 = 15.5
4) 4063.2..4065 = 13.1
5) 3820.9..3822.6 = 6.94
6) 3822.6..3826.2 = 7.17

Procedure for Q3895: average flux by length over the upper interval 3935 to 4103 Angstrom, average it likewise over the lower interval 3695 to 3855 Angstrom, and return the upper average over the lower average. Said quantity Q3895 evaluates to 1.59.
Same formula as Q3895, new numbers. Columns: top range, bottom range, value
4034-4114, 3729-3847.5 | 1.88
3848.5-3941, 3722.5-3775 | 0.98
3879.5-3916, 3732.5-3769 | 1.21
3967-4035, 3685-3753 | 1.52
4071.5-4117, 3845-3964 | 1.78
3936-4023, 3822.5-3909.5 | 1.47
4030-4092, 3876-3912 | 1.65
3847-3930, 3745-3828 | 1.04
